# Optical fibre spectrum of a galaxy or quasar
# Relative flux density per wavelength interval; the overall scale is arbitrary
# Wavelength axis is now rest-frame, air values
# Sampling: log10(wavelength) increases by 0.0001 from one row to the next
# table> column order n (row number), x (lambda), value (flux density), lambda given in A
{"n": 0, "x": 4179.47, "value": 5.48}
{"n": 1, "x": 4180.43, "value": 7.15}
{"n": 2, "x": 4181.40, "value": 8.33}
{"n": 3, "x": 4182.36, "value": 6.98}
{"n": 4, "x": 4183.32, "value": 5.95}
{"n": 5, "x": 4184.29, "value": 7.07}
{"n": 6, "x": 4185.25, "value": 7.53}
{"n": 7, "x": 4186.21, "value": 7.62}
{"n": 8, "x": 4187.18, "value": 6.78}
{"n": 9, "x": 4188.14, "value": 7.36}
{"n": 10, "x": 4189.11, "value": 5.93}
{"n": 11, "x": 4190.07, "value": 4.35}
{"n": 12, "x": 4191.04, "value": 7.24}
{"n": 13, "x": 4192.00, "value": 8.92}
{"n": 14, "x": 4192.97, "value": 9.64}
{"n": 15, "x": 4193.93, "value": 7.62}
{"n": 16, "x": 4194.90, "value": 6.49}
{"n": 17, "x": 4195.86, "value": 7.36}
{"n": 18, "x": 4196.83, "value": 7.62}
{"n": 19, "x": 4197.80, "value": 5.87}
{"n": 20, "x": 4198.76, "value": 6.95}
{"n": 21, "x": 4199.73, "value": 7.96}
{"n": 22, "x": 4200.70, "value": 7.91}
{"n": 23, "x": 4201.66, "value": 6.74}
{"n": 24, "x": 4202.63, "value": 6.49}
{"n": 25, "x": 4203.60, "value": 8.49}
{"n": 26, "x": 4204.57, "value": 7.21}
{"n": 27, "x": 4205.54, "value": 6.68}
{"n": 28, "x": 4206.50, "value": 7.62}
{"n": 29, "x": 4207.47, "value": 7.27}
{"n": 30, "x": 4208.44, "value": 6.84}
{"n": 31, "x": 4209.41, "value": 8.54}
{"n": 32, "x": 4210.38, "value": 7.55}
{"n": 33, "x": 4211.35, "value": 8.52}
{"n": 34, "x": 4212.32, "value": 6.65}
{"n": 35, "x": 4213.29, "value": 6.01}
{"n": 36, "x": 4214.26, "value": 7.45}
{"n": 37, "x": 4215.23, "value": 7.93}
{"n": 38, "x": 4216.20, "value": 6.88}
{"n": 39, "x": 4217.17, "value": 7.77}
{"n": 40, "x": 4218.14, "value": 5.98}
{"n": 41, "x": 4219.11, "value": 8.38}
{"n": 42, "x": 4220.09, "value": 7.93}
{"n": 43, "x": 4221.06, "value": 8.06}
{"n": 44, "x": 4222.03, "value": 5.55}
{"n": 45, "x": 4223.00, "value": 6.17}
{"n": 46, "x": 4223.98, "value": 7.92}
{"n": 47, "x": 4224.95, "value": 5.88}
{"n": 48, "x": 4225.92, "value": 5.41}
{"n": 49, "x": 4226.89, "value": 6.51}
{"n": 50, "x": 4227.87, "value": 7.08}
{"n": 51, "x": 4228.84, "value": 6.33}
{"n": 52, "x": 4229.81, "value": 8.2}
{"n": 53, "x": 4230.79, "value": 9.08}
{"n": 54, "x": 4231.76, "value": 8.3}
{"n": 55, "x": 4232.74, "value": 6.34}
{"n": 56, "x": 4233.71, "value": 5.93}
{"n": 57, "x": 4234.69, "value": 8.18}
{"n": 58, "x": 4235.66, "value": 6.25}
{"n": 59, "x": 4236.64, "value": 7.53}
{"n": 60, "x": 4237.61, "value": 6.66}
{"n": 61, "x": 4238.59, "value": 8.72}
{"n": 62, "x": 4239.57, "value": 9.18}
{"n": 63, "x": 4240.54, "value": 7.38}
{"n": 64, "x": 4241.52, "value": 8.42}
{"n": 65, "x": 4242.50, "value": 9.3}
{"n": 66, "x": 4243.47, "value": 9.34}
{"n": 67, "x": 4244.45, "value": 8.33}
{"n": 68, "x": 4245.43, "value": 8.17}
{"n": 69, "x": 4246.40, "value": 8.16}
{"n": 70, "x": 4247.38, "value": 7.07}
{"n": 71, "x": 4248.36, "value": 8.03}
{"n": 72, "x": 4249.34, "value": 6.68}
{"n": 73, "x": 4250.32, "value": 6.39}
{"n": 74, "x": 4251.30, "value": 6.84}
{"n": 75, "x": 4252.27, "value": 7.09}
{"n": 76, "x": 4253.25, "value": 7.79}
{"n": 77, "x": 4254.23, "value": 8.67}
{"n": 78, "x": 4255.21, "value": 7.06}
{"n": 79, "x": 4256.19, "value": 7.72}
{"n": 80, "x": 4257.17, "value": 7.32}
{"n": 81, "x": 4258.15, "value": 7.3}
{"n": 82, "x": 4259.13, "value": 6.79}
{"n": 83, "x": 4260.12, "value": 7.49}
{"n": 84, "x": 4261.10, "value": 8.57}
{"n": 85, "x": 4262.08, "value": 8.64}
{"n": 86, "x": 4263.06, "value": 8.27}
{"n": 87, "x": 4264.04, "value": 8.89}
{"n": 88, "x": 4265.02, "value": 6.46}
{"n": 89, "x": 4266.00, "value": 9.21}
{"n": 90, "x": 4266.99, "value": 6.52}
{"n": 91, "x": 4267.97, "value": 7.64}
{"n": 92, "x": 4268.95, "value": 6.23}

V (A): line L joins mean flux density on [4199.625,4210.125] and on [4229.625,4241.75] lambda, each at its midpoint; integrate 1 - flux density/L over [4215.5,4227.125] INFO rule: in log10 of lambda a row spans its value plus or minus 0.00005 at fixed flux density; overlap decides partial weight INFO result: 1.0 A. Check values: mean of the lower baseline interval 7.42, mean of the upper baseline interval 7.67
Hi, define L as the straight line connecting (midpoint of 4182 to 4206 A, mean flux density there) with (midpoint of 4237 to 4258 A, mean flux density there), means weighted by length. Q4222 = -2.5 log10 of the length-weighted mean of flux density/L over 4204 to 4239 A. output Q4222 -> 0.04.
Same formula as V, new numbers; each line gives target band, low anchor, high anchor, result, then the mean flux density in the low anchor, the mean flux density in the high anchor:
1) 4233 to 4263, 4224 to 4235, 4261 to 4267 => -0.2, 7.04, 8.17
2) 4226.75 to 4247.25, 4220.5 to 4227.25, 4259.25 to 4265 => -2.1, 6.52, 8.11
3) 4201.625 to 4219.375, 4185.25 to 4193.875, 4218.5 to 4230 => -0.7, 7.27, 6.91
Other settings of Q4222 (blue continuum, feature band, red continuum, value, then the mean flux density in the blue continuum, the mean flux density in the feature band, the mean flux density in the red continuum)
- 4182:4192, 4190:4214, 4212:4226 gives -0.07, 6.79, 7.35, 6.98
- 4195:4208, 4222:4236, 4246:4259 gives 0.06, 7.22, 6.93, 7.37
